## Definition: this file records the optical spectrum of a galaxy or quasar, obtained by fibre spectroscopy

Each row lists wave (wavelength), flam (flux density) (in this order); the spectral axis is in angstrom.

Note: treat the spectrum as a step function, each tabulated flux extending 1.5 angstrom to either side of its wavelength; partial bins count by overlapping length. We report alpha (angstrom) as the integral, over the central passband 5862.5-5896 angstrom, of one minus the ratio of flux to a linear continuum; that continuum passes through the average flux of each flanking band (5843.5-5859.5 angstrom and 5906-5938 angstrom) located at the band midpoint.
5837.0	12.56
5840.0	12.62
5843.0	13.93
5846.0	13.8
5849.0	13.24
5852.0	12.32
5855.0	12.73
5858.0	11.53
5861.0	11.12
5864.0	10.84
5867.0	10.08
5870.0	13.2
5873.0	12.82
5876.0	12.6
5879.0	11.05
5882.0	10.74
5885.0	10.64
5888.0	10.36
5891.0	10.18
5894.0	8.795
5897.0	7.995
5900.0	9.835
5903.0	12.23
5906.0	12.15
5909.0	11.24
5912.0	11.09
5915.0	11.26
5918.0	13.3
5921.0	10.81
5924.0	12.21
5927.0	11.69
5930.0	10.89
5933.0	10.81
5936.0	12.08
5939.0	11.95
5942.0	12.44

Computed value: 3.7 angstrom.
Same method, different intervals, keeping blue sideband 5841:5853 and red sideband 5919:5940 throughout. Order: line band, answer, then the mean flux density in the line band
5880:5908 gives 4.4 angstrom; 10.4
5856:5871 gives 1.9 angstrom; 11.3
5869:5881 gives 0.4 angstrom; 12.3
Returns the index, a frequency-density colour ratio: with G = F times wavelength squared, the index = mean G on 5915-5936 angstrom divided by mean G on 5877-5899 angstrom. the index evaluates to 1.17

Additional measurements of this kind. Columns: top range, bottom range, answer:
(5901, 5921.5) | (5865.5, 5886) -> 1.02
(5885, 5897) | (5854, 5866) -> 0.85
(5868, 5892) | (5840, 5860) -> 0.90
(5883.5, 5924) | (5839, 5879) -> 0.89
